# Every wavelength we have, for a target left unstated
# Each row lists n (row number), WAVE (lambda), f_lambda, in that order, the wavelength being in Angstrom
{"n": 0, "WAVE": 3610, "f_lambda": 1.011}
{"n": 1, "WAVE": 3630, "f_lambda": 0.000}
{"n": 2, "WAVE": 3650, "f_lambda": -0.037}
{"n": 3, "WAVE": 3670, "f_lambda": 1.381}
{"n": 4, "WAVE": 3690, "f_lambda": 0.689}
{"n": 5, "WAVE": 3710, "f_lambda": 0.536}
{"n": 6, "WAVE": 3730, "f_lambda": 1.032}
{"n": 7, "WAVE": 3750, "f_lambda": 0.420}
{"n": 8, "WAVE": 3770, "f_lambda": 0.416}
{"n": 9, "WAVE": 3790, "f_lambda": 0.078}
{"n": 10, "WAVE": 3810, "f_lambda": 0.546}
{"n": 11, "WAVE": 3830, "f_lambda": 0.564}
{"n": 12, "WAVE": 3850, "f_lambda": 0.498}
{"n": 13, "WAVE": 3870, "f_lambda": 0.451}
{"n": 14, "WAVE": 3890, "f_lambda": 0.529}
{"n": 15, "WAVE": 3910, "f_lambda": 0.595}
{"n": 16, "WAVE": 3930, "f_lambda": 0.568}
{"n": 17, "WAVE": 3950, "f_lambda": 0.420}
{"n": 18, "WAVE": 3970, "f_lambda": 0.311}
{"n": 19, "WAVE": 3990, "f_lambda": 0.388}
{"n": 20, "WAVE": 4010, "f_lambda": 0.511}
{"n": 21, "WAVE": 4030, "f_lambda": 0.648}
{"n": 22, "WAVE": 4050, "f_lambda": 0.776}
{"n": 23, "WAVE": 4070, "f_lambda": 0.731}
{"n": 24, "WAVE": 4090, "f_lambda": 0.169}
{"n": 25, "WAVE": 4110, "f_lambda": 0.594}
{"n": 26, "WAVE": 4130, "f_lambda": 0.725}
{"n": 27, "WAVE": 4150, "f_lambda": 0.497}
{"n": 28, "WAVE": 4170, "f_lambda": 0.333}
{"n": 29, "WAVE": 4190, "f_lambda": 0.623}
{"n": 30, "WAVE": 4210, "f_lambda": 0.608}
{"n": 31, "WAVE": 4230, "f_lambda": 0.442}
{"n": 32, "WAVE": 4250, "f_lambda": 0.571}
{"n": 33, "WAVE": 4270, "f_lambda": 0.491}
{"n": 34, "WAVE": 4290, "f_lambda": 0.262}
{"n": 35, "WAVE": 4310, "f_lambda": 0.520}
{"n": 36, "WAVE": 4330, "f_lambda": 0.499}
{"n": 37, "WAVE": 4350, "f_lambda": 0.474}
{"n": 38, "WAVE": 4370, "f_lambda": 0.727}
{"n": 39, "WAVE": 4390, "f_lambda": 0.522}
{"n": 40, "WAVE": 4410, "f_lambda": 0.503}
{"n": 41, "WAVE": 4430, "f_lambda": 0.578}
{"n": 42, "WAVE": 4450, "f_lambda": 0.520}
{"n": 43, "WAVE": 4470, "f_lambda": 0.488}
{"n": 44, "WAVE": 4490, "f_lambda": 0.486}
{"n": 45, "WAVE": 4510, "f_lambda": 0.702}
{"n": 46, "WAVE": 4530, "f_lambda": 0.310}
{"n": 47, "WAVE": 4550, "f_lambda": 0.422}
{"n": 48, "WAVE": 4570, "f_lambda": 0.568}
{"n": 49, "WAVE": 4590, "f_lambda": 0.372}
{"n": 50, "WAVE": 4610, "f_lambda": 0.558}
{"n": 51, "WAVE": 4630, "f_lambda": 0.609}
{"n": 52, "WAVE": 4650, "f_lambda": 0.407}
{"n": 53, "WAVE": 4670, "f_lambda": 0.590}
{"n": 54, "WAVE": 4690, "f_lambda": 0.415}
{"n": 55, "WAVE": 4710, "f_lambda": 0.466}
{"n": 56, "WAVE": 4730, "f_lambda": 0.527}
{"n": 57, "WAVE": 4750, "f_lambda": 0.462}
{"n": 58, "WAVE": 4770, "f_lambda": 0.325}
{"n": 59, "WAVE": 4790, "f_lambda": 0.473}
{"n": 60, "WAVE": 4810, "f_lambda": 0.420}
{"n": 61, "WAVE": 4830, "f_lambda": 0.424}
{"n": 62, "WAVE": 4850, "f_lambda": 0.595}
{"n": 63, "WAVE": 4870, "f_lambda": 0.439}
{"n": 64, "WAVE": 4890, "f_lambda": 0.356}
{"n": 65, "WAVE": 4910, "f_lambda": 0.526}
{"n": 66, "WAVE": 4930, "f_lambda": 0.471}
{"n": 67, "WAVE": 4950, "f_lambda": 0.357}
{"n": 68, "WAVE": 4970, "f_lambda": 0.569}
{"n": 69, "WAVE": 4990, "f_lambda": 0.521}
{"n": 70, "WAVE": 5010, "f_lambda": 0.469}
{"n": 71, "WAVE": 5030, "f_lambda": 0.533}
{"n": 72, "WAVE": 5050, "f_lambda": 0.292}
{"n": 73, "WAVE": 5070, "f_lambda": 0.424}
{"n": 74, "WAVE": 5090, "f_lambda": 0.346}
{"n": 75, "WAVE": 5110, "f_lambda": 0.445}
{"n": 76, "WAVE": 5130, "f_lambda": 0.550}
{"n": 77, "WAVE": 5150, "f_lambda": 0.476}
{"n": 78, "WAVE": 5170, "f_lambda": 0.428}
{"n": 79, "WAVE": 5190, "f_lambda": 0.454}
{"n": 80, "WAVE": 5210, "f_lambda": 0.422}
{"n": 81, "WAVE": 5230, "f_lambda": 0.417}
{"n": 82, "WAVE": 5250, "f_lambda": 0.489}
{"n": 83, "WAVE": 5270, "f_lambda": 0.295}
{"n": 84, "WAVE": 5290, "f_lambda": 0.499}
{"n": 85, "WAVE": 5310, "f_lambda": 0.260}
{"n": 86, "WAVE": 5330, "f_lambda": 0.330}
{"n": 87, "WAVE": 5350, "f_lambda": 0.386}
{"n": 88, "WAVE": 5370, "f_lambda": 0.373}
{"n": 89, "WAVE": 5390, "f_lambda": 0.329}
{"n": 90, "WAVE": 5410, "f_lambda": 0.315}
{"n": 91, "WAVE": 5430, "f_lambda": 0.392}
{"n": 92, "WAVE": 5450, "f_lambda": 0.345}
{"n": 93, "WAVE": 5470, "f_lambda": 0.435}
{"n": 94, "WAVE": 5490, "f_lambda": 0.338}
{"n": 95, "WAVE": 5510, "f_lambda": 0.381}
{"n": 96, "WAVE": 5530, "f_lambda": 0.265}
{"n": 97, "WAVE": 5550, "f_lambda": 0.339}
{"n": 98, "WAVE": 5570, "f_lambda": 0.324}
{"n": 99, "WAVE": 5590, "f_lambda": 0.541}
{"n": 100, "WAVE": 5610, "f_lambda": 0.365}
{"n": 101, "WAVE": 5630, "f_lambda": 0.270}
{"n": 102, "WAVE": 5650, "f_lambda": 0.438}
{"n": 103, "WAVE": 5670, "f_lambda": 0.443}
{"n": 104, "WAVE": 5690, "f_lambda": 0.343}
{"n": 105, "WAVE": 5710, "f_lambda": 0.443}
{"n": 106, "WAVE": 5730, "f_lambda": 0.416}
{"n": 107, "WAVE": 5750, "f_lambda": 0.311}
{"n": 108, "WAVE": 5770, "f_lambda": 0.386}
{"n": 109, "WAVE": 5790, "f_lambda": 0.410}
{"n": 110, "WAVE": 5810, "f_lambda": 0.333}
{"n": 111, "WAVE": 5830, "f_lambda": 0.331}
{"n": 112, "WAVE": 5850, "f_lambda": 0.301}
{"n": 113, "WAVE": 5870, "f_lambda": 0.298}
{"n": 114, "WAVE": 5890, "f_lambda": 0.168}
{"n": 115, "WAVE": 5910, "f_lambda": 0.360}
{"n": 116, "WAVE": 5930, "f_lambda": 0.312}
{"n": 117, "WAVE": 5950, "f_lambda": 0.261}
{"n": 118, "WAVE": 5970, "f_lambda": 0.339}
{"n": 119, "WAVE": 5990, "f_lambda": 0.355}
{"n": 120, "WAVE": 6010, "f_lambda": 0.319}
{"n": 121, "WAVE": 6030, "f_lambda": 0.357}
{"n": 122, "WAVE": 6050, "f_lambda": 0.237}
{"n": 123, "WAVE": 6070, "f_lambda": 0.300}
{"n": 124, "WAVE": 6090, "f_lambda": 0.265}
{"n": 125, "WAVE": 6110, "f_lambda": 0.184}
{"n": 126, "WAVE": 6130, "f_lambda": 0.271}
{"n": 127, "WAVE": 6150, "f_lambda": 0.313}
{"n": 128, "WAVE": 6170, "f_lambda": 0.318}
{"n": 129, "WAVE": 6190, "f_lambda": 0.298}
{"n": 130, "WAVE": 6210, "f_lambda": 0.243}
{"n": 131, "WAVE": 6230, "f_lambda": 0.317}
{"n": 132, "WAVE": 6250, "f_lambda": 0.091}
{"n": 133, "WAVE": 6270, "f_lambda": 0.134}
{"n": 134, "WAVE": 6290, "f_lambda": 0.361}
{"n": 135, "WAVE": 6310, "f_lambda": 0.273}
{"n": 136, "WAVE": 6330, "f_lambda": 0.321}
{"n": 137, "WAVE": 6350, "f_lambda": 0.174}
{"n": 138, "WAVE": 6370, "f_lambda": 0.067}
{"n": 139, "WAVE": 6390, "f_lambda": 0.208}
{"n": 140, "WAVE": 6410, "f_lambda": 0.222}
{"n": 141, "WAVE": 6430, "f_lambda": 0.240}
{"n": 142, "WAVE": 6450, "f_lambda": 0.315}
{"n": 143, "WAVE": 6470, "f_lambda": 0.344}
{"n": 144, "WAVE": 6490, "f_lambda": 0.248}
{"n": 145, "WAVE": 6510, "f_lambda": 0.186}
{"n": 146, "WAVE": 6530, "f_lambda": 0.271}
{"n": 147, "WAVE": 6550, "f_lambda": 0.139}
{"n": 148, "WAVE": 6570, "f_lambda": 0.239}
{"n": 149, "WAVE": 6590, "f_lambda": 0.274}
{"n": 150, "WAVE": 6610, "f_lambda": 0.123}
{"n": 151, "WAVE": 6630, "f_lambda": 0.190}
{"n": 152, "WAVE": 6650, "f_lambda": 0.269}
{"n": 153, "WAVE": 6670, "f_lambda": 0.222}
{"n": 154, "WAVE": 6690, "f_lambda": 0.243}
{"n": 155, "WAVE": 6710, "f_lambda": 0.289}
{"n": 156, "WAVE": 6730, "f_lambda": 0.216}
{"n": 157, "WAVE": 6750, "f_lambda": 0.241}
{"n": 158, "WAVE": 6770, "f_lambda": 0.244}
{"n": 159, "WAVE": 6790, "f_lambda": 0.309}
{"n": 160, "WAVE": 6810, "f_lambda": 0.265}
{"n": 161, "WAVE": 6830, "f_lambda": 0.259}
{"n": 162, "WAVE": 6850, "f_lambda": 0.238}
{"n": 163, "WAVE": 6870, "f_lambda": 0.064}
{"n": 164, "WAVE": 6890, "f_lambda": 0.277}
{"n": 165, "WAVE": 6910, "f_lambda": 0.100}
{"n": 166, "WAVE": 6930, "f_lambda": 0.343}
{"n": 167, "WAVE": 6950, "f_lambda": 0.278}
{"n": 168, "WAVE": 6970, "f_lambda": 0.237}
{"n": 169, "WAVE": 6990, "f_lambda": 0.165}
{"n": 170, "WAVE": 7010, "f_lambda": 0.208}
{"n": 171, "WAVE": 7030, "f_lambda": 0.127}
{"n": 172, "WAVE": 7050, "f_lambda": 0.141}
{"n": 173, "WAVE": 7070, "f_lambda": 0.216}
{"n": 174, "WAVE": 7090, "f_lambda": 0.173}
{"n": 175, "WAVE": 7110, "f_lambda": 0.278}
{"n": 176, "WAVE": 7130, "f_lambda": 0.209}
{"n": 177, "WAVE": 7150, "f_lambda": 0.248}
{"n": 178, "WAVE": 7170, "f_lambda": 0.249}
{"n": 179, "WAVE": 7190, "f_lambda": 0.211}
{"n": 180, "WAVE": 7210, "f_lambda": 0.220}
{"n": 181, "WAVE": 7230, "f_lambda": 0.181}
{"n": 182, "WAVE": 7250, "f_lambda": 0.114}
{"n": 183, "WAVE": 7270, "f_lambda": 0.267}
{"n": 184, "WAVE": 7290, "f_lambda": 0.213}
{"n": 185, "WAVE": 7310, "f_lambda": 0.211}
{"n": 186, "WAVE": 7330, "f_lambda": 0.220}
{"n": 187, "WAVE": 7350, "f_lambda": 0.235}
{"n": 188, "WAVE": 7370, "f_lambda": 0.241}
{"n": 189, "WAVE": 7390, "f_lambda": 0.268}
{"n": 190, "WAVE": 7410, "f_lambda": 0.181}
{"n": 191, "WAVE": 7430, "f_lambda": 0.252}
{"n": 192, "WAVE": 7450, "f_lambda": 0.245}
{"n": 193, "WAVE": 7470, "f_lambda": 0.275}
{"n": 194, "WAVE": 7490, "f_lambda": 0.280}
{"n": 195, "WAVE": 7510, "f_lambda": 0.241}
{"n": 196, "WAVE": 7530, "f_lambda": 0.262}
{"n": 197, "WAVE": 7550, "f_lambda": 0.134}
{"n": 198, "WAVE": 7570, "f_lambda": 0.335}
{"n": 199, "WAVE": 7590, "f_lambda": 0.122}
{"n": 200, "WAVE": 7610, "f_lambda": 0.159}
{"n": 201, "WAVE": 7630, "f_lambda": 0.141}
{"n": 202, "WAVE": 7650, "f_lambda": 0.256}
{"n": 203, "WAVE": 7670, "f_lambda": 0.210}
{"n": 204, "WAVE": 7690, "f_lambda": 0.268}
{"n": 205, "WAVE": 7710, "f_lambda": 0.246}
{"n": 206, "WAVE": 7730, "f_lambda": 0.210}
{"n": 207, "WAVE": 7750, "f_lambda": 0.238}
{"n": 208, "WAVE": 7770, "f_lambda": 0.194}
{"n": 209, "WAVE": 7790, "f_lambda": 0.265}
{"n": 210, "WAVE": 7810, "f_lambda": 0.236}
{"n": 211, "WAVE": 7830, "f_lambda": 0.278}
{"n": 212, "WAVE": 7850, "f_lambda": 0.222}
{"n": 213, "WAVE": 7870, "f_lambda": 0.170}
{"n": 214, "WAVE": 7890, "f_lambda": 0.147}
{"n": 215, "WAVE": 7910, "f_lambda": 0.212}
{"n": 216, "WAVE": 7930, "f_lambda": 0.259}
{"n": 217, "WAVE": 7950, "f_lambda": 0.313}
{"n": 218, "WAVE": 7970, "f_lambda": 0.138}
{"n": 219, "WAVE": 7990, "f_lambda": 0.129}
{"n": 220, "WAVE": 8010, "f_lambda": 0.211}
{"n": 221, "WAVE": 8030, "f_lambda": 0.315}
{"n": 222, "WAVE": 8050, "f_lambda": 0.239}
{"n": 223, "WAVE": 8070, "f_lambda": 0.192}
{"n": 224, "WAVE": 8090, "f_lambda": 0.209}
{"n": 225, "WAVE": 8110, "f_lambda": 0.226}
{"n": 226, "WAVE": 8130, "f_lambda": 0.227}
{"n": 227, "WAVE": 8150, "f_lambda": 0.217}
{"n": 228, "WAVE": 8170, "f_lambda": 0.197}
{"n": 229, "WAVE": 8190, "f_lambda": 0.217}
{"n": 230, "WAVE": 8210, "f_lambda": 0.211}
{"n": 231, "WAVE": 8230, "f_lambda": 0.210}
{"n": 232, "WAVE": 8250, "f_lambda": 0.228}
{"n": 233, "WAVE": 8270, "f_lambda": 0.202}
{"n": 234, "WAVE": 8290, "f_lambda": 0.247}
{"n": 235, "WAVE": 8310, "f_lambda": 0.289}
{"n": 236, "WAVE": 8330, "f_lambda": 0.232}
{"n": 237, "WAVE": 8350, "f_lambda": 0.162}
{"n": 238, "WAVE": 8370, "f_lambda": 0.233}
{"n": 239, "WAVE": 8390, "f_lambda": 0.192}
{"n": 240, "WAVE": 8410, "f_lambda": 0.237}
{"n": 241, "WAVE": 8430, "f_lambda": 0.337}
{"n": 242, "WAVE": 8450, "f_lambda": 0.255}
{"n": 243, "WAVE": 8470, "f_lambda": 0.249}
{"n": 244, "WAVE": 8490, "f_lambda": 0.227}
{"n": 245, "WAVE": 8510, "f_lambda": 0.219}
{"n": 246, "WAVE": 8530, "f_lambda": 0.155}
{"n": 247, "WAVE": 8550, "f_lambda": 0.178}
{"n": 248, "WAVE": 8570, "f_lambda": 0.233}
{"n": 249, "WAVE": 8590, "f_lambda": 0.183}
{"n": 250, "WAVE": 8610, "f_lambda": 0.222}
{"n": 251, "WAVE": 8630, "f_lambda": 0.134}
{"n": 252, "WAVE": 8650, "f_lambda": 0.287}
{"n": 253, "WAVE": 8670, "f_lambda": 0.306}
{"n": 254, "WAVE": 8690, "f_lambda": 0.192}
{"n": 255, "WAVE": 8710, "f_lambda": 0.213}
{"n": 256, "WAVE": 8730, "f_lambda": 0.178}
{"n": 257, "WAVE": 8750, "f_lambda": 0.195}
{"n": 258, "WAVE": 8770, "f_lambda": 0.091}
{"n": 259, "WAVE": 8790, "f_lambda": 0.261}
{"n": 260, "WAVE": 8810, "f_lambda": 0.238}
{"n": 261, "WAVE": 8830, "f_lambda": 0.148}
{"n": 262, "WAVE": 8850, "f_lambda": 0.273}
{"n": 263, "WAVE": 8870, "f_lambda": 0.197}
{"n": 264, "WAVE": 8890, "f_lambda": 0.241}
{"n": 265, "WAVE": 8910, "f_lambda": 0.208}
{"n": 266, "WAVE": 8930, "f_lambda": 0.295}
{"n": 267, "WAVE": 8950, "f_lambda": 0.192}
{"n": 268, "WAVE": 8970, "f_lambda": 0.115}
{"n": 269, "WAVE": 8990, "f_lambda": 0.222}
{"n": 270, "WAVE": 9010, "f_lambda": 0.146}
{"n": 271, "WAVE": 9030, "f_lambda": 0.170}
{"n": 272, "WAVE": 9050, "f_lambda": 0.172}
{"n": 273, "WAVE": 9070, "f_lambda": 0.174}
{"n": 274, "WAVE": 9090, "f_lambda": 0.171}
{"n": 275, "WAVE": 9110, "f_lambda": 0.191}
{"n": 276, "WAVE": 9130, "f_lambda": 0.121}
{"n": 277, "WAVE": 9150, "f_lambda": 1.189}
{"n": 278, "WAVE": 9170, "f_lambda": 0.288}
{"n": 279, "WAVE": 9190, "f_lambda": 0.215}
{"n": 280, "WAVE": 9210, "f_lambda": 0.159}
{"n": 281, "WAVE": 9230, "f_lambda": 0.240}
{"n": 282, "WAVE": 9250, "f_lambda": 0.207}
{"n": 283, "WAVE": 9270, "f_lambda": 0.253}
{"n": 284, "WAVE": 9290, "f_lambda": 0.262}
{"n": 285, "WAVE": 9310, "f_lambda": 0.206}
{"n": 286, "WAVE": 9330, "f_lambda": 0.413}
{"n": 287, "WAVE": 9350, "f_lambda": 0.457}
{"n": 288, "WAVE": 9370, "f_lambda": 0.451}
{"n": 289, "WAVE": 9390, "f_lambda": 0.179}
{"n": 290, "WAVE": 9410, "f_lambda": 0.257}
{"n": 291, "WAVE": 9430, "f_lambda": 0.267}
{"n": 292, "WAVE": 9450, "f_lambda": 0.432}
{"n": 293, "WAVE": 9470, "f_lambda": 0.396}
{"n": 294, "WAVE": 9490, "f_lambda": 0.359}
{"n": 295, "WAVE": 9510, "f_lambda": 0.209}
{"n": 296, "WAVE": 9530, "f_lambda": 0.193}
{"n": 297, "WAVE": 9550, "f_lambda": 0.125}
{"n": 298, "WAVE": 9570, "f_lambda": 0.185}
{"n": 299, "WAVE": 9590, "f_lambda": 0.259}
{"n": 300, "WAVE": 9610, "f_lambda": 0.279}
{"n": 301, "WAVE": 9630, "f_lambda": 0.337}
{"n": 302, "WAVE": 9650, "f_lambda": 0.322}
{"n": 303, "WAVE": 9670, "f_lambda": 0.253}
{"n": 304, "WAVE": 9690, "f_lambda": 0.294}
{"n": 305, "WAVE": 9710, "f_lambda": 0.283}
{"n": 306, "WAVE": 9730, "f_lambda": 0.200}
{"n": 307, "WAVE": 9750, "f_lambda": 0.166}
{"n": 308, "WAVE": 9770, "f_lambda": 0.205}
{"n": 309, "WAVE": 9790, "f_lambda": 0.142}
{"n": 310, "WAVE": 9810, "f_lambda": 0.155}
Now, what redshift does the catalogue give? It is 1.46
